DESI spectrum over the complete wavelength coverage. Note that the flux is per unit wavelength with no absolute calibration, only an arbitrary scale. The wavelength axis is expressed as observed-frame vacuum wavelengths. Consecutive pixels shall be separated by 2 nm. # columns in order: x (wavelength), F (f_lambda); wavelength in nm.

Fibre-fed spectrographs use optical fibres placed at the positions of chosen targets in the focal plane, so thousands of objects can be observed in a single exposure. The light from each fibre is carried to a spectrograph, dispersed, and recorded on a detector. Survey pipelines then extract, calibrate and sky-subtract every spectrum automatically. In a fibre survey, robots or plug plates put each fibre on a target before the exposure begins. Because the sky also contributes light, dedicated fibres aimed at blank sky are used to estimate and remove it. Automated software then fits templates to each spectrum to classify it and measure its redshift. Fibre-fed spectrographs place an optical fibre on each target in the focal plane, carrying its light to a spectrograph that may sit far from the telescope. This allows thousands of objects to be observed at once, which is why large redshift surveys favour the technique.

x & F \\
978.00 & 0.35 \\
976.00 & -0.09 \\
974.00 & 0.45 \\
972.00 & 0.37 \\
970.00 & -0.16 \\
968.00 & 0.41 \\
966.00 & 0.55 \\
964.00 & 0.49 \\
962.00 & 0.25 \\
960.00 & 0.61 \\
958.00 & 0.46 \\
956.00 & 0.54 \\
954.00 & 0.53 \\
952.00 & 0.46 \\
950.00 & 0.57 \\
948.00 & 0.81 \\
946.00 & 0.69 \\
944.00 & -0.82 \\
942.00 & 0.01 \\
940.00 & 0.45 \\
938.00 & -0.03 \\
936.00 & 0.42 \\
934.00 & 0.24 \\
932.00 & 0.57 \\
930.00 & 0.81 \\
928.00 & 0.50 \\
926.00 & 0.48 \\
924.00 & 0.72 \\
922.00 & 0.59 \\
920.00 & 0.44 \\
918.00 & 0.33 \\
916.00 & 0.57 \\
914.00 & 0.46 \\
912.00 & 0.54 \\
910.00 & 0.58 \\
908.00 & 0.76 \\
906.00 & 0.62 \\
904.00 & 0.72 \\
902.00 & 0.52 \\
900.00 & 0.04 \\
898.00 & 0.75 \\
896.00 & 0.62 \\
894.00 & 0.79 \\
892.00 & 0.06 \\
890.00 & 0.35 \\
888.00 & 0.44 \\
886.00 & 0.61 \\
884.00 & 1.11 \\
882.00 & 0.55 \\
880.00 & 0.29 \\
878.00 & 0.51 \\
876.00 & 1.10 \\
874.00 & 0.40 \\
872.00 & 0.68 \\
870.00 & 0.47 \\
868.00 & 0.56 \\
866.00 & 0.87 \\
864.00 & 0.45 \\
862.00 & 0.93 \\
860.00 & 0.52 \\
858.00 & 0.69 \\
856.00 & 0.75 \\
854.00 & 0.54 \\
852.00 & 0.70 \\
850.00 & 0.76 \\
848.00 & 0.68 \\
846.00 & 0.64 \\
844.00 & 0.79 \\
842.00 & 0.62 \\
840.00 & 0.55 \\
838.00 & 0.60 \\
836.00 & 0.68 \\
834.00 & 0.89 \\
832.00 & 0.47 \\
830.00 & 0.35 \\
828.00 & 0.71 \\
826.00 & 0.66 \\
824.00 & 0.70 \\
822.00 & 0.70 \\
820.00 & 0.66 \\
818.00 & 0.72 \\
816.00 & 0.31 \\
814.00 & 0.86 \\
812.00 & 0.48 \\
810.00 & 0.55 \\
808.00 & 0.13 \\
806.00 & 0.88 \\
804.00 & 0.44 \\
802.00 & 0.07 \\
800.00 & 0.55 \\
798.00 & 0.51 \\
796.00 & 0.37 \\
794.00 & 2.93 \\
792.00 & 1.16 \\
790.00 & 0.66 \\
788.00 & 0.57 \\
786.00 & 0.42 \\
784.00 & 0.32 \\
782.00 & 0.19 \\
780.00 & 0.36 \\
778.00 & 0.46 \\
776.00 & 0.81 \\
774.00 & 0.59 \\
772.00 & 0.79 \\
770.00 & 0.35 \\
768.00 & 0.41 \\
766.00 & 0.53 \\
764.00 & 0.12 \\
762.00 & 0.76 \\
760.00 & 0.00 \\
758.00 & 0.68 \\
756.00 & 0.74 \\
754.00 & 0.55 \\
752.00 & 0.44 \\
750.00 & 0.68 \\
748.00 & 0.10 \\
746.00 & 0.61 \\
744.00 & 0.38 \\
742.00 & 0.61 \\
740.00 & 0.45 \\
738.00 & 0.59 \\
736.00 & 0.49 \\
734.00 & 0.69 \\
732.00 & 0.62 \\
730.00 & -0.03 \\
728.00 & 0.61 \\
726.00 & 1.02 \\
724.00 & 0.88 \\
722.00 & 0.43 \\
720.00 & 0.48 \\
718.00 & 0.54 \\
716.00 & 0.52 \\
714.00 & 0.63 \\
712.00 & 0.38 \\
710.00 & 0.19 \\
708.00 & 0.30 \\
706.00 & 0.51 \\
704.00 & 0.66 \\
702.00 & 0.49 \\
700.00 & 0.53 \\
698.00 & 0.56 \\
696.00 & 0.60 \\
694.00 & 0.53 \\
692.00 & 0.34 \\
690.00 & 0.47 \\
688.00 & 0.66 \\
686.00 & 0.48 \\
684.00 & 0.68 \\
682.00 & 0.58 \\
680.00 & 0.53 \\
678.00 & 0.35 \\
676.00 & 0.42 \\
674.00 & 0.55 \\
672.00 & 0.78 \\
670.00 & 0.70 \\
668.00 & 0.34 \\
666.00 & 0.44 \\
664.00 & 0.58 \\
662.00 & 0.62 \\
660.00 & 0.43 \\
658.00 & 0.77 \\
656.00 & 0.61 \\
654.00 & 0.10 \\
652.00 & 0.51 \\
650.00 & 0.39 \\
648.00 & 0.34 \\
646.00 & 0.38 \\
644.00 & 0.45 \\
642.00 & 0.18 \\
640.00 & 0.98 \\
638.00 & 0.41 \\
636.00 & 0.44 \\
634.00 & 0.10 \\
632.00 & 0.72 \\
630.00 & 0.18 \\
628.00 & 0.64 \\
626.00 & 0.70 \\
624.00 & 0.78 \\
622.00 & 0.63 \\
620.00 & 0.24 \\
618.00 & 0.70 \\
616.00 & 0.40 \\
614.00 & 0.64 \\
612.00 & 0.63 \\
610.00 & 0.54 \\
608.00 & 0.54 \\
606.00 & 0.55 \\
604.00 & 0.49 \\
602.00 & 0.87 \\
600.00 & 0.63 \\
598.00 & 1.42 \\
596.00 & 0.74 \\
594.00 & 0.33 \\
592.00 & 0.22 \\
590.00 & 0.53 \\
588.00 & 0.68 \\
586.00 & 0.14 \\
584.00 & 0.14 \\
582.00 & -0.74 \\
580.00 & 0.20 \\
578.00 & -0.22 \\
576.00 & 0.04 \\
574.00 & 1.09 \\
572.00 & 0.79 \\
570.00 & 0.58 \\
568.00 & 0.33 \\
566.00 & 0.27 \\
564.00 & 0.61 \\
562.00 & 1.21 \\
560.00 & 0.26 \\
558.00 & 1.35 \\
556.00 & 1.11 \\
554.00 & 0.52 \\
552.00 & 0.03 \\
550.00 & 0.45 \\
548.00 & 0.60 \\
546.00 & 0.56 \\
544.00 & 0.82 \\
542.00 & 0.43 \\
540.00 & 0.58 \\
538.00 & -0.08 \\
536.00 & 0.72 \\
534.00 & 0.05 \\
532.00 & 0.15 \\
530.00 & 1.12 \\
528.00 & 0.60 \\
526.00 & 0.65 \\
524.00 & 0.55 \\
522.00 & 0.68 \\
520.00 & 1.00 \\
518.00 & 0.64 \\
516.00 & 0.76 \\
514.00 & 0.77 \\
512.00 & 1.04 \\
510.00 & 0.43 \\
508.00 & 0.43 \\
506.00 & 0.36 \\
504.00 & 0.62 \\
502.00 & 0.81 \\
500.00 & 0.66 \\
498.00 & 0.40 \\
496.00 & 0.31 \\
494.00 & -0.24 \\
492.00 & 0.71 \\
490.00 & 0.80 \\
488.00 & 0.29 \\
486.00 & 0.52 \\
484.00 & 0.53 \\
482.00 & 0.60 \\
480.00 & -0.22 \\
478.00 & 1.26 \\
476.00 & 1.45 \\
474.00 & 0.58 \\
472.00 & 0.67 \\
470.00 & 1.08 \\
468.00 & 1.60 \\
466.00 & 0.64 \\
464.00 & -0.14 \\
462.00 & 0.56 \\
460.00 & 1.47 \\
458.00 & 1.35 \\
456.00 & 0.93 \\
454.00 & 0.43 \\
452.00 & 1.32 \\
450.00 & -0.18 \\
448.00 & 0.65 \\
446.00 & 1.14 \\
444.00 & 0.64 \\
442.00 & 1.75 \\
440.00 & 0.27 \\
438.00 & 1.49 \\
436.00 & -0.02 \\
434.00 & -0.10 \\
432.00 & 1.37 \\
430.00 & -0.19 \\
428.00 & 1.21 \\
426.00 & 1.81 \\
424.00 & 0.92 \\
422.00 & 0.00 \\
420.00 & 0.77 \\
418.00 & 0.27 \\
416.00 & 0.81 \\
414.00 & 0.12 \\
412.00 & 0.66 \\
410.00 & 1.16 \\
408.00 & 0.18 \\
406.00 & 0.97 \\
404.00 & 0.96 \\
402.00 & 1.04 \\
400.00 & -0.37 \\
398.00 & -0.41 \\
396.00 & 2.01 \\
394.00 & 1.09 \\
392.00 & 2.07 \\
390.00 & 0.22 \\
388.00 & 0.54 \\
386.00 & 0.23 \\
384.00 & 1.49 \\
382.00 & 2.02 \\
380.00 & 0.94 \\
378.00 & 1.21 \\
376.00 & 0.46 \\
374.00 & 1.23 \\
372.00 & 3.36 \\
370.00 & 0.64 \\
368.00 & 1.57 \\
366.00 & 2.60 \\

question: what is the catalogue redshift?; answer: 1.128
